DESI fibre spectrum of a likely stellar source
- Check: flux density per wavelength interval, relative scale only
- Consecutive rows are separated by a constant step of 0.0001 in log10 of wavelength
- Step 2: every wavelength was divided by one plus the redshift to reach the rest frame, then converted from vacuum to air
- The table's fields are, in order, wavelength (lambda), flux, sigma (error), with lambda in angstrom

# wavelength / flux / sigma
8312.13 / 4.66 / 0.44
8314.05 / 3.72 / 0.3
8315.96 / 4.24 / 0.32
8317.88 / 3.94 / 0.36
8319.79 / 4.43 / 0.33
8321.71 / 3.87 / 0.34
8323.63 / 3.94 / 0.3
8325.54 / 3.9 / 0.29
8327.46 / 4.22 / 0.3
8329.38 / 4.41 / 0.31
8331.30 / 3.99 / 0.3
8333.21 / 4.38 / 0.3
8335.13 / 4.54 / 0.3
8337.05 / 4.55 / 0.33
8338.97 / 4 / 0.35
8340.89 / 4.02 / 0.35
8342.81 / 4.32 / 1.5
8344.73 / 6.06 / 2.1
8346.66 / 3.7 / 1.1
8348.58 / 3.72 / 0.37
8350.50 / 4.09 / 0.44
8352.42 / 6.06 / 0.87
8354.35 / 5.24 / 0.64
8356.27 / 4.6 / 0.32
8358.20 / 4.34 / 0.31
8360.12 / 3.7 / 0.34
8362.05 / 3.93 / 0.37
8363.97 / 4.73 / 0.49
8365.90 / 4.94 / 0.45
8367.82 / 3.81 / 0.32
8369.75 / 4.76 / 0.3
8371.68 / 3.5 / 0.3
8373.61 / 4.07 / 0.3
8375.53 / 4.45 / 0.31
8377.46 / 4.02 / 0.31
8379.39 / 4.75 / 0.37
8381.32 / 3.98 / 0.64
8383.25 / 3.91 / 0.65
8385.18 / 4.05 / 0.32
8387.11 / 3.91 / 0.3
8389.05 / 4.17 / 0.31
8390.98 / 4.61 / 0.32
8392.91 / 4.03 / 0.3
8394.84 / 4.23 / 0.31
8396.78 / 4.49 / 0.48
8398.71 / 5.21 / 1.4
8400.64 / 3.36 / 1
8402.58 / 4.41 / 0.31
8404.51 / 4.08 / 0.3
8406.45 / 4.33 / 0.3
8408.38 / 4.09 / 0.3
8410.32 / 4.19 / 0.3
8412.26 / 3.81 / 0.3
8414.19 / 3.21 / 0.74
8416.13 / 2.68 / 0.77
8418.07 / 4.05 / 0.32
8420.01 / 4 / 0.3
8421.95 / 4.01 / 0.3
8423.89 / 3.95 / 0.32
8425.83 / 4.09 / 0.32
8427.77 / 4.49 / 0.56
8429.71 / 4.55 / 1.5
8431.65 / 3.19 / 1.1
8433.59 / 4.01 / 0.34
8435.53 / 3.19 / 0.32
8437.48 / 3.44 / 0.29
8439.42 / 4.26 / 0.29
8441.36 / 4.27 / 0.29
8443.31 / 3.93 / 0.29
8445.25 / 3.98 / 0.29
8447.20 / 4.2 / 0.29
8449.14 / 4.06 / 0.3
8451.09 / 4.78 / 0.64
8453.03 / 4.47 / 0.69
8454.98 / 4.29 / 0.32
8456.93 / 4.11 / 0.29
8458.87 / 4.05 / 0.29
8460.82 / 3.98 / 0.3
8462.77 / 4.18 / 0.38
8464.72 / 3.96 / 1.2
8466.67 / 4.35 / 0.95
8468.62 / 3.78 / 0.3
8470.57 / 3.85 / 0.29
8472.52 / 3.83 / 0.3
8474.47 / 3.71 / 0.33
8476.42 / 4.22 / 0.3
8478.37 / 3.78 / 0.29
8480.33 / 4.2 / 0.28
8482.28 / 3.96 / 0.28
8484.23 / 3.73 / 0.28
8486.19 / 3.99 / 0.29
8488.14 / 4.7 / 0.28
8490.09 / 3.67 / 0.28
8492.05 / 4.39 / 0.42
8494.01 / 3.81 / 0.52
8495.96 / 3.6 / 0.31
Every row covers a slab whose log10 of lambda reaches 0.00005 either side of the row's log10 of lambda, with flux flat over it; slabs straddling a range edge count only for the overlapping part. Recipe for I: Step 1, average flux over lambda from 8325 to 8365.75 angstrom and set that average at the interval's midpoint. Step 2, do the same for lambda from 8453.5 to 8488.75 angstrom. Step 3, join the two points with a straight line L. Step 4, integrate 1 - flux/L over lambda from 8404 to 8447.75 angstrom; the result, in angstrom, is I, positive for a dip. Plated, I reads 2.8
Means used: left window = 4.42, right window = 4.04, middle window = 3.91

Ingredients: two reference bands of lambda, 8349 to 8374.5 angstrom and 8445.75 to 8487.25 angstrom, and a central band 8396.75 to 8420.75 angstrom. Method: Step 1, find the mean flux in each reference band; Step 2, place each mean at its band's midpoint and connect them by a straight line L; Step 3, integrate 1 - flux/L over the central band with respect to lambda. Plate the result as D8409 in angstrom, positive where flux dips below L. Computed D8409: 1.7 angstrom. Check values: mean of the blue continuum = 4.43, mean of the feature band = 3.97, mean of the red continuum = 4.07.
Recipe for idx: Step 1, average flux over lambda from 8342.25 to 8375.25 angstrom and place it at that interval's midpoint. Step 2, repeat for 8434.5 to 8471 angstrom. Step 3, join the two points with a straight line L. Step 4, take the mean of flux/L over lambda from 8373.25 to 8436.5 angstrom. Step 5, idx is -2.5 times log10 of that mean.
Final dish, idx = 0.06 mag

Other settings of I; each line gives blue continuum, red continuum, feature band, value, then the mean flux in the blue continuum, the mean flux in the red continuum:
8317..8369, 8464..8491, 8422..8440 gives 0.9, 4.35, 3.98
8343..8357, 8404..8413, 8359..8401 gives 1.9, 4.76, 4.11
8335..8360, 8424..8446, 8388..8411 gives -0.5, 4.53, 3.95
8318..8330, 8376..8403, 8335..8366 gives -2.5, 4.11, 4.22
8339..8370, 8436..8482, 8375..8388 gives 0.7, 4.48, 4.06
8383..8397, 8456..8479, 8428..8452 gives 0.3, 4.17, 3.99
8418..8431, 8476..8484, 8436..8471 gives -0.3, 4.15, 4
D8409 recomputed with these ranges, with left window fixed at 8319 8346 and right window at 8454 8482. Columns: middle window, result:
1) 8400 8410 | 0.2 angstrom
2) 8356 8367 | -0.2 angstrom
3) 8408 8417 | 1.2 angstrom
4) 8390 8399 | -0.6 angstrom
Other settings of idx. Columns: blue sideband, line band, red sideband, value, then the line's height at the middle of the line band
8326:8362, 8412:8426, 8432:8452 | 0.107 mag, 4.09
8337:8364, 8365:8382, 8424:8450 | 0.019 mag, 4.33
